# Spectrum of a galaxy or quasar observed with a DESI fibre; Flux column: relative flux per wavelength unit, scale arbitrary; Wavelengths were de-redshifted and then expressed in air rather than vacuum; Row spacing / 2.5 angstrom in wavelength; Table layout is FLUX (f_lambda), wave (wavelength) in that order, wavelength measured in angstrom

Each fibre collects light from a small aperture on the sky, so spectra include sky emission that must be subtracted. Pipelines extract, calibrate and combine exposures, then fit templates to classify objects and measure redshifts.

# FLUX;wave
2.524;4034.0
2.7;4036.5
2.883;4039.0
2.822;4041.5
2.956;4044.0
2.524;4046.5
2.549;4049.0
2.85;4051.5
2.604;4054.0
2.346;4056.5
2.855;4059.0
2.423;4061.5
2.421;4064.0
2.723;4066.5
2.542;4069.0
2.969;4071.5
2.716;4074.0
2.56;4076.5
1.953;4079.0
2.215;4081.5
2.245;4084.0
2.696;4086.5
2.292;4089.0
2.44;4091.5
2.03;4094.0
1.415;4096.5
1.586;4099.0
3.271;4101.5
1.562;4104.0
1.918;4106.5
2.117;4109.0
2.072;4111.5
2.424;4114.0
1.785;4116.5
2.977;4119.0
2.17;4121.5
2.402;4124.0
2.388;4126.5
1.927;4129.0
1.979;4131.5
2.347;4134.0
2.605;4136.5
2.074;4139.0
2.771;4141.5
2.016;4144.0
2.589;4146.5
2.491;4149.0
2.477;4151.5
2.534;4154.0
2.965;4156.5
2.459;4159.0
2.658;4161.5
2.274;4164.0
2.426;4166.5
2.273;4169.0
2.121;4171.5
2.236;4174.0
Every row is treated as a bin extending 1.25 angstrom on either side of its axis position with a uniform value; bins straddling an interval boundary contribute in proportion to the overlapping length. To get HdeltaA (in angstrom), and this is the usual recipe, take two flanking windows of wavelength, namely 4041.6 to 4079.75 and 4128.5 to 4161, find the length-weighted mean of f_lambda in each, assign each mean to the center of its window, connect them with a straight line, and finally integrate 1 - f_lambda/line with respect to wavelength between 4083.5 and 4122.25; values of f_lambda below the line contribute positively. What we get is 5.1 angstrom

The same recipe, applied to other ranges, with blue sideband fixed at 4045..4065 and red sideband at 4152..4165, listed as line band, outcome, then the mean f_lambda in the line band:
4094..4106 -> 2.9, 1.96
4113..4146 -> 3.5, 2.3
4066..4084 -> 0.6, 2.5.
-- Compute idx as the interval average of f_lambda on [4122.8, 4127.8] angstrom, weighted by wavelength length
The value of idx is 2.39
